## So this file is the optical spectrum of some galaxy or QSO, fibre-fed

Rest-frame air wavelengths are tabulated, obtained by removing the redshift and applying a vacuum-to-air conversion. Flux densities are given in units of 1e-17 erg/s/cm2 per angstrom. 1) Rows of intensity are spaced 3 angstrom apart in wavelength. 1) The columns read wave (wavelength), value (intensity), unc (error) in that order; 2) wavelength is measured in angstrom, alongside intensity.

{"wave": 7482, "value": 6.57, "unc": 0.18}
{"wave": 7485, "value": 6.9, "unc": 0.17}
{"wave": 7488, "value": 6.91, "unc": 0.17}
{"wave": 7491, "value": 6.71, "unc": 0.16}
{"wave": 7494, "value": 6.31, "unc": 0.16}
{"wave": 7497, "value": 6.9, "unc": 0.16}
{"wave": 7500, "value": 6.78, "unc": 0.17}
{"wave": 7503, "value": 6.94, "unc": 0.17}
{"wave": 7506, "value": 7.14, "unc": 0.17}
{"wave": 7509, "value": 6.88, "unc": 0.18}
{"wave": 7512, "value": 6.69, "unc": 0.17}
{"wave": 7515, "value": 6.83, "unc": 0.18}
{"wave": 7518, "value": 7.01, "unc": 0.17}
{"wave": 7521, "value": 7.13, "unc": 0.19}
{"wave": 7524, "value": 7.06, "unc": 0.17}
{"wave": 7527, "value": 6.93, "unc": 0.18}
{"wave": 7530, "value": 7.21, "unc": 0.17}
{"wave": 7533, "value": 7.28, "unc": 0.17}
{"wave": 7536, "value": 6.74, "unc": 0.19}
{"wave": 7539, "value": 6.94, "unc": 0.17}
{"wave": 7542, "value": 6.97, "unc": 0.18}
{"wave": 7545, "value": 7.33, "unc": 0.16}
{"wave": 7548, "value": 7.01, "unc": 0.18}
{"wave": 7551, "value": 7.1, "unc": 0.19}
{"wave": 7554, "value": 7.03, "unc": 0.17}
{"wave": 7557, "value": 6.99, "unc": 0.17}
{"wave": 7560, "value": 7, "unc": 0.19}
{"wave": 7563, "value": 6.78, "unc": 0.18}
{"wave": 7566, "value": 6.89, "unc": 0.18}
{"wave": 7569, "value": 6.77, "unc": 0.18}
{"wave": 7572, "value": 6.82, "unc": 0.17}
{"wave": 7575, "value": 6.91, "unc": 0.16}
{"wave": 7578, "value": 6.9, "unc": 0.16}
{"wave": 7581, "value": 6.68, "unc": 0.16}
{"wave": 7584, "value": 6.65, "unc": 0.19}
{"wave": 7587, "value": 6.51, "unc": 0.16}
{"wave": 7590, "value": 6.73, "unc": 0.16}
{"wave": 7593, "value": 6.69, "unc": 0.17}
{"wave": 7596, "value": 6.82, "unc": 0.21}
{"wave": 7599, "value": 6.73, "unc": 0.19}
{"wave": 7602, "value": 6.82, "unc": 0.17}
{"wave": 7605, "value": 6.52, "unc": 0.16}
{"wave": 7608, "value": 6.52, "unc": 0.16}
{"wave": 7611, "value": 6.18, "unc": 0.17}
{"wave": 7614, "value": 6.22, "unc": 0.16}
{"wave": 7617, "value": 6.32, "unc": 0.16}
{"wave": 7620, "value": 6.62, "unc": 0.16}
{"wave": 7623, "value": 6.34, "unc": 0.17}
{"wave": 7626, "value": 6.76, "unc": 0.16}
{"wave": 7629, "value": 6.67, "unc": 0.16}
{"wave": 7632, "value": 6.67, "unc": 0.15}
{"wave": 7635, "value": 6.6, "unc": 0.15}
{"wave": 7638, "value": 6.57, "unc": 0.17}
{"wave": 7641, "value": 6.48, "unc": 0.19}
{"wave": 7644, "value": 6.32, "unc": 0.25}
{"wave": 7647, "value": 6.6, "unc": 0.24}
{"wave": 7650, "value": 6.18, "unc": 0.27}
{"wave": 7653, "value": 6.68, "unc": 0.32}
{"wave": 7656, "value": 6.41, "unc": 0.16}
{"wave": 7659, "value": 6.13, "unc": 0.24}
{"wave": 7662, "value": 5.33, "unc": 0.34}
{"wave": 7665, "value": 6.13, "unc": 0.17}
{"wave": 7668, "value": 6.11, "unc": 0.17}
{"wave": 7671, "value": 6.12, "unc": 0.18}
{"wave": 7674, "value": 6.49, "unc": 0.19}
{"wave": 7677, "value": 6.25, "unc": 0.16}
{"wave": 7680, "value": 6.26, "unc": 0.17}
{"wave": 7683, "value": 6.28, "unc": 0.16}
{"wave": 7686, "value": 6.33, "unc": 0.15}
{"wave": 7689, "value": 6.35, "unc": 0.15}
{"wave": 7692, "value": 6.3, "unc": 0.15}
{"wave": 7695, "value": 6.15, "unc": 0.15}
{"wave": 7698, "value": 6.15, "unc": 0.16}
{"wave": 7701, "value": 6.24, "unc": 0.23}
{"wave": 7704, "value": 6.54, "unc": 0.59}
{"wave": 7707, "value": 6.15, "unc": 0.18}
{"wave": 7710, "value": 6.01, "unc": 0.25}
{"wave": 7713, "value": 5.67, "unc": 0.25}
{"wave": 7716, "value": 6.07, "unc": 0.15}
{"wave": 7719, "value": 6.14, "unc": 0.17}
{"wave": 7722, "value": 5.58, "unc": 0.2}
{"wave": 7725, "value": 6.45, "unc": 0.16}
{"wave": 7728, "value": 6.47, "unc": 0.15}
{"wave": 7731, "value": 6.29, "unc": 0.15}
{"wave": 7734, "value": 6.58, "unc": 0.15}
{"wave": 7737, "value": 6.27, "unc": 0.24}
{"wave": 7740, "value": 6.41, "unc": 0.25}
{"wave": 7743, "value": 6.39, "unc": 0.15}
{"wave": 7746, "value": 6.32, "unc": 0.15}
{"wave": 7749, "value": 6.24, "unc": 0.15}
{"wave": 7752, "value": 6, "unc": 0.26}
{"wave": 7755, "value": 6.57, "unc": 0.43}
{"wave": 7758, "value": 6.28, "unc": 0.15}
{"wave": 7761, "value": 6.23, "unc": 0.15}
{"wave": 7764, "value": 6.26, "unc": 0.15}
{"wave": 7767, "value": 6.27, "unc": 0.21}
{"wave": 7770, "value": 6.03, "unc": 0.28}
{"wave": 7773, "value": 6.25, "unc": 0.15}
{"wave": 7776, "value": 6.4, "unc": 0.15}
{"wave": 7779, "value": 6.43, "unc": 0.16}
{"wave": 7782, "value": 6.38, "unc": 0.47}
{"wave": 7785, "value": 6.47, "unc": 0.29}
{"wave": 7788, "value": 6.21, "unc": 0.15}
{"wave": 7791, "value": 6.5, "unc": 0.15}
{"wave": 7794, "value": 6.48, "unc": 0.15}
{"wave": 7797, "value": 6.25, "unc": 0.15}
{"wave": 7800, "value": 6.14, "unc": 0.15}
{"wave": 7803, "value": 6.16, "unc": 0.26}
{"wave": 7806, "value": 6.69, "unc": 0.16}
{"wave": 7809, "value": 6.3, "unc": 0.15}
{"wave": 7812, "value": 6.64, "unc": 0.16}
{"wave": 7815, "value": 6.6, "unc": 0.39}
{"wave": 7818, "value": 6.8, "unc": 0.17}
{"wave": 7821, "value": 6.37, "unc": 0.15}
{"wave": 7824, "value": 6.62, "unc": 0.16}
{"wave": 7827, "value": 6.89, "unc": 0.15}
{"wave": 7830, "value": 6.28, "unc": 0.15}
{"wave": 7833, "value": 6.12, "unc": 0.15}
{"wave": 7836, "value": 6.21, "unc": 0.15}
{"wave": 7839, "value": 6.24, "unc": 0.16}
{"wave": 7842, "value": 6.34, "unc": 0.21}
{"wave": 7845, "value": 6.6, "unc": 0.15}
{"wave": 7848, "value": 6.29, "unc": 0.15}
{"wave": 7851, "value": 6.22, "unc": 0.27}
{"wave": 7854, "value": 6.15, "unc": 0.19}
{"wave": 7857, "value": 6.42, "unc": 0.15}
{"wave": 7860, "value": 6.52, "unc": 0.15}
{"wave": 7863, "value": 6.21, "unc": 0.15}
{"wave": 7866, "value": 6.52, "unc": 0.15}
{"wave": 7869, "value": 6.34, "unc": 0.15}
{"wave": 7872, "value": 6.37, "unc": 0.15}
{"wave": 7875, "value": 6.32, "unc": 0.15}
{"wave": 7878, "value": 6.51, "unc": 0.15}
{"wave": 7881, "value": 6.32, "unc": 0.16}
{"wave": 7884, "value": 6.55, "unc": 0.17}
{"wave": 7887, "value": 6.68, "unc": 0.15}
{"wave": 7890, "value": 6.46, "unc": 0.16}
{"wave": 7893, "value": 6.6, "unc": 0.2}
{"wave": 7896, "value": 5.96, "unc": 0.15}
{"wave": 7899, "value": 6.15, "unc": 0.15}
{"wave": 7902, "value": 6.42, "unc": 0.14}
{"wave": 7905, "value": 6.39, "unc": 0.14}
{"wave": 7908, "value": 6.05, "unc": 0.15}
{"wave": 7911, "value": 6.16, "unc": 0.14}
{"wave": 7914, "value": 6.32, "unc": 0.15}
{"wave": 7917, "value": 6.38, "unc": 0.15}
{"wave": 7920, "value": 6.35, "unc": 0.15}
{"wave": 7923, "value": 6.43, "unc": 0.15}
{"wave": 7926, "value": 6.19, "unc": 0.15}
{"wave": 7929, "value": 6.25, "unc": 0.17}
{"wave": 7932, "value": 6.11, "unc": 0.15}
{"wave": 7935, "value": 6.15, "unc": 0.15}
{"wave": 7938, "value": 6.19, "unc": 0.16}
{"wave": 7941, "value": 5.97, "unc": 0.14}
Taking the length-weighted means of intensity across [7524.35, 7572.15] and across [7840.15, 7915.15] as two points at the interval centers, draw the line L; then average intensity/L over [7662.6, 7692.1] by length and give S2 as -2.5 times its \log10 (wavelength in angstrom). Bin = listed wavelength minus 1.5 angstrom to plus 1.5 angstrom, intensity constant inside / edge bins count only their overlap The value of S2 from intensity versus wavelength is 0.086 mag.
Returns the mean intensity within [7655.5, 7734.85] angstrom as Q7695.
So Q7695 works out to 6.18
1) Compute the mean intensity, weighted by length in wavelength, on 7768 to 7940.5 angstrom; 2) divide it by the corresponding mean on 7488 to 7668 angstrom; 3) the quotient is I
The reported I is 0.95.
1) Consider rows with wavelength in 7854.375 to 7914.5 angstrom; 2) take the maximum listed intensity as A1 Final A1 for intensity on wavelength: 6.68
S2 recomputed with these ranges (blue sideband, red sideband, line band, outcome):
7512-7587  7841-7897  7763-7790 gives 0.04 mag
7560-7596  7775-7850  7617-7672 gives 0.05 mag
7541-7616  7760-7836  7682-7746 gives 0.05 mag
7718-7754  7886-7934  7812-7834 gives -0.04 mag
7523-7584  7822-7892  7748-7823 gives 0.03 mag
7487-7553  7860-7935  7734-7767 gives 0.04 mag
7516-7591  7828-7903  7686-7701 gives 0.07 mag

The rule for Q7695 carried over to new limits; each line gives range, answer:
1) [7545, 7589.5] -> 6.87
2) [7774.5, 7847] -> 6.42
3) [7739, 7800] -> 6.31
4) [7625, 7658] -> 6.53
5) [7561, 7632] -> 6.65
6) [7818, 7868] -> 6.39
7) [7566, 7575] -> 6.83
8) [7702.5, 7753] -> 6.21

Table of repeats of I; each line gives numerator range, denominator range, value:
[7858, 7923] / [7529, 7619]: 0.94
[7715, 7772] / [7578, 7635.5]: 0.95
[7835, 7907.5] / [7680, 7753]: 1.02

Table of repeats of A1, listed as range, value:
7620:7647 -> 6.76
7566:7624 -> 6.91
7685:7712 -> 6.54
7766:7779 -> 6.43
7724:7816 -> 6.69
